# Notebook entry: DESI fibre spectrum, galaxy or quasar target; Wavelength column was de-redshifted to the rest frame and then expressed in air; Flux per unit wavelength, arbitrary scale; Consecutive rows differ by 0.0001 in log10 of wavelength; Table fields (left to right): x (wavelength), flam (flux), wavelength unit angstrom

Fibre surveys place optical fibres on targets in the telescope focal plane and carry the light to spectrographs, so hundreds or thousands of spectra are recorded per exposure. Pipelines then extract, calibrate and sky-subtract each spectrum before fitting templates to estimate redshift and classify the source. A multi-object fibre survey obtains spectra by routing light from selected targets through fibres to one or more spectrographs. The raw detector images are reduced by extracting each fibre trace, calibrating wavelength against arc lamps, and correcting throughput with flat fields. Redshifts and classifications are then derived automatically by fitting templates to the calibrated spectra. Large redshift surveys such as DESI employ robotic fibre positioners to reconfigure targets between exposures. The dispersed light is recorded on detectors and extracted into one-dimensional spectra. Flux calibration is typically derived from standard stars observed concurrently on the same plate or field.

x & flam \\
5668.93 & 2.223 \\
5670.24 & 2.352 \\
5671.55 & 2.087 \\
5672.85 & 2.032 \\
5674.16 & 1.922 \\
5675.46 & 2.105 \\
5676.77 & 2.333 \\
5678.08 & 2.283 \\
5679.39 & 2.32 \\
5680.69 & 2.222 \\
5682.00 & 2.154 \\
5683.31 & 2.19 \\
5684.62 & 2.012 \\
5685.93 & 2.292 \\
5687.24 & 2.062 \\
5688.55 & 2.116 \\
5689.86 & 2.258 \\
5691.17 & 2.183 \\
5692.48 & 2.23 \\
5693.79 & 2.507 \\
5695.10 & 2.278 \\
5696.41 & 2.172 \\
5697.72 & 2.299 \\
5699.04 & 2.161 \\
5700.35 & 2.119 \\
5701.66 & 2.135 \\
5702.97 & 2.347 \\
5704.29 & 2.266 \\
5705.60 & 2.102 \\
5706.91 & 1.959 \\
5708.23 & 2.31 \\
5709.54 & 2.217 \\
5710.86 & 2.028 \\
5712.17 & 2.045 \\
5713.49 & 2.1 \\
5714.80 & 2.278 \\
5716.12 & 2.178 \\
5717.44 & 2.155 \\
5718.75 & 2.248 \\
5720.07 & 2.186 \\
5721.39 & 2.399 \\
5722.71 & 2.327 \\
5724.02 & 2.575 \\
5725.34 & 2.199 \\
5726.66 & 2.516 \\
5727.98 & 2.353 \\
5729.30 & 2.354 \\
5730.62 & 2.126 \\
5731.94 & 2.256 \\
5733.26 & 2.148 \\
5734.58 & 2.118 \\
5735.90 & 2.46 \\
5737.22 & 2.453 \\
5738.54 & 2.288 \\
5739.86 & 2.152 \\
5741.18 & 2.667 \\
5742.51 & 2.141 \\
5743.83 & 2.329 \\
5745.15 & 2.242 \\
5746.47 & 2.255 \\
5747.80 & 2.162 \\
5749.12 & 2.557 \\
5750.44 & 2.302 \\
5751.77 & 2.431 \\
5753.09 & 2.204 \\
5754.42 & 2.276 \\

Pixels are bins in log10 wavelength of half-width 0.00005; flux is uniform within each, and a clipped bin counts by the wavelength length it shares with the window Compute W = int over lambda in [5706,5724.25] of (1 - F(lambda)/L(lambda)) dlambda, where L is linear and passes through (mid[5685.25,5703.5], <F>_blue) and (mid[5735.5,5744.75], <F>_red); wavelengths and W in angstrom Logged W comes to 0.6 angstrom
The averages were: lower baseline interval 2.23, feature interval 2.2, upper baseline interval 2.35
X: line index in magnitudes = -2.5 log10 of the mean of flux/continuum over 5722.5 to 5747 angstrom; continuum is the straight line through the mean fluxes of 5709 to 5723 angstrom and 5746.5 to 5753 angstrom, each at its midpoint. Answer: -0.02 mag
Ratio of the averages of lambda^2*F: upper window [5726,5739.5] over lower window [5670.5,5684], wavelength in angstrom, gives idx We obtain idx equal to 1.08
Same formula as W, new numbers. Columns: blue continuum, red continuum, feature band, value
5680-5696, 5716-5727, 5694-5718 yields 0.9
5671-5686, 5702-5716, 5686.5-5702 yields -0.4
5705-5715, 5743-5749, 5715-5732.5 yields -0.9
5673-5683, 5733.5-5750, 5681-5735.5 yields 0.6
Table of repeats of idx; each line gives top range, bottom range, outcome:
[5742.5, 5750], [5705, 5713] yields 1.10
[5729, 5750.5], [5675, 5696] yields 1.05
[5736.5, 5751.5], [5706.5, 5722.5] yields 1.08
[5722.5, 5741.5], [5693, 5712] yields 1.07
